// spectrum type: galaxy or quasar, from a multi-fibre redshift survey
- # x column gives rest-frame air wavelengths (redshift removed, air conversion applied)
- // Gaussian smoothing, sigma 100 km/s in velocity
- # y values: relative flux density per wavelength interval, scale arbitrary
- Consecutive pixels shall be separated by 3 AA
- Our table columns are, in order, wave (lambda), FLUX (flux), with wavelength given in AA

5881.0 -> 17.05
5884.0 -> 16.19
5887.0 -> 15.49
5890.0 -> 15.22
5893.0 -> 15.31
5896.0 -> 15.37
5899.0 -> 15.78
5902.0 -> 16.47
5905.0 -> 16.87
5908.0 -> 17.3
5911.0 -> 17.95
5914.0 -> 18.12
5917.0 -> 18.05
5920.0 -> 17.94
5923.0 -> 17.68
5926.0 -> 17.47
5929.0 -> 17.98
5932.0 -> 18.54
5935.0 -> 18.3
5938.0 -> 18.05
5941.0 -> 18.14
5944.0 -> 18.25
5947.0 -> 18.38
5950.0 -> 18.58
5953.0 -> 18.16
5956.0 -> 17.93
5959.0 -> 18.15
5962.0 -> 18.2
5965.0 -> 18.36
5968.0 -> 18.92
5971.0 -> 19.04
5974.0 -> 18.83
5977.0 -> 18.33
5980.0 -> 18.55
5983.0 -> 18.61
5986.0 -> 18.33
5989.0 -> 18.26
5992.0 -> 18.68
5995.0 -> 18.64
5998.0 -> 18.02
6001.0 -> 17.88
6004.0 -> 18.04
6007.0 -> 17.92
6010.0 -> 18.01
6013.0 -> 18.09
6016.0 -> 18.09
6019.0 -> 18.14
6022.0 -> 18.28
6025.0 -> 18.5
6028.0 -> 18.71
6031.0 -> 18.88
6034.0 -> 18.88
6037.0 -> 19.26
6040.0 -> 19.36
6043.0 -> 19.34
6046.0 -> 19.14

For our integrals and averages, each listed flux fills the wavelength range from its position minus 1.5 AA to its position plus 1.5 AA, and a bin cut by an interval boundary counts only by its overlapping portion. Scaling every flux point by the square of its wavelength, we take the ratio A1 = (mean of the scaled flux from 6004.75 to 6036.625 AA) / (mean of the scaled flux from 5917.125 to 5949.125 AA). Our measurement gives 1.05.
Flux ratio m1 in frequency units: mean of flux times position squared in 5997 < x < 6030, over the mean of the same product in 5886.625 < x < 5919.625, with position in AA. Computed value 1.13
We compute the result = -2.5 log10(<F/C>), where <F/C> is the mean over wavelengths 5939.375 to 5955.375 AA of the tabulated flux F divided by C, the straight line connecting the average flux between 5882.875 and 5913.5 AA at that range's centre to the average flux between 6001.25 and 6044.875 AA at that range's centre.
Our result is -0.069 mag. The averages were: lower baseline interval 16.3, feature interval 18.3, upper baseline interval 18.5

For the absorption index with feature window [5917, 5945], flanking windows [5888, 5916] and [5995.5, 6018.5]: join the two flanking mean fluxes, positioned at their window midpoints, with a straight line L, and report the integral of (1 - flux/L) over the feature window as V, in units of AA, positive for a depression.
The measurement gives -1.8 AA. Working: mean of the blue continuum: 16.5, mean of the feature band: 18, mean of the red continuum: 18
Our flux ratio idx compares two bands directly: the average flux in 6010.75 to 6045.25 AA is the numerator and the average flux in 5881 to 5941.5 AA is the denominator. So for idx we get 1.1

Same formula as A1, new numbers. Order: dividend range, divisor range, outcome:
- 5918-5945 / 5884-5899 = 1.18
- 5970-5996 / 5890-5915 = 1.15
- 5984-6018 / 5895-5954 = 1.05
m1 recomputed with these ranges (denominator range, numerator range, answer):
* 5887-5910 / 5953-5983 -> 1.18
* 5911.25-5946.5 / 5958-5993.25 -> 1.04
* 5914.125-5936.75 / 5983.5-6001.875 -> 1.04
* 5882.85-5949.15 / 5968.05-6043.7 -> 1.11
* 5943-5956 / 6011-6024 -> 1.02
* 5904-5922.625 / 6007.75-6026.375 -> 1.06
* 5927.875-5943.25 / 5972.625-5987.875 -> 1.03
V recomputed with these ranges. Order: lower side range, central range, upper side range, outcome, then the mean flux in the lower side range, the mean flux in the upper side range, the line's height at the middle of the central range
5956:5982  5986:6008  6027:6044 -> 0.62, 18.5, 19.1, 18.7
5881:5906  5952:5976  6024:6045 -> -1.38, 15.9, 19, 17.4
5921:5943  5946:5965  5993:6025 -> -0.19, 18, 18.1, 18.1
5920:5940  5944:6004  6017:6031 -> -0.63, 18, 18.4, 18.2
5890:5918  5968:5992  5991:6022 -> -1.11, 16.7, 18.1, 17.8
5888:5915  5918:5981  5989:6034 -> -3.74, 16.4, 18.3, 17.2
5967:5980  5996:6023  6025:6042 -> 1.19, 18.7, 19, 18.9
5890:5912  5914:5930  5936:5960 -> -0.64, 16.3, 18.2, 17.2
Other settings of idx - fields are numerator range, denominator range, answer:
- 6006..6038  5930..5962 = 1.01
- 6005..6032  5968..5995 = 0.98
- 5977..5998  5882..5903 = 1.18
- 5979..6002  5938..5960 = 1.01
